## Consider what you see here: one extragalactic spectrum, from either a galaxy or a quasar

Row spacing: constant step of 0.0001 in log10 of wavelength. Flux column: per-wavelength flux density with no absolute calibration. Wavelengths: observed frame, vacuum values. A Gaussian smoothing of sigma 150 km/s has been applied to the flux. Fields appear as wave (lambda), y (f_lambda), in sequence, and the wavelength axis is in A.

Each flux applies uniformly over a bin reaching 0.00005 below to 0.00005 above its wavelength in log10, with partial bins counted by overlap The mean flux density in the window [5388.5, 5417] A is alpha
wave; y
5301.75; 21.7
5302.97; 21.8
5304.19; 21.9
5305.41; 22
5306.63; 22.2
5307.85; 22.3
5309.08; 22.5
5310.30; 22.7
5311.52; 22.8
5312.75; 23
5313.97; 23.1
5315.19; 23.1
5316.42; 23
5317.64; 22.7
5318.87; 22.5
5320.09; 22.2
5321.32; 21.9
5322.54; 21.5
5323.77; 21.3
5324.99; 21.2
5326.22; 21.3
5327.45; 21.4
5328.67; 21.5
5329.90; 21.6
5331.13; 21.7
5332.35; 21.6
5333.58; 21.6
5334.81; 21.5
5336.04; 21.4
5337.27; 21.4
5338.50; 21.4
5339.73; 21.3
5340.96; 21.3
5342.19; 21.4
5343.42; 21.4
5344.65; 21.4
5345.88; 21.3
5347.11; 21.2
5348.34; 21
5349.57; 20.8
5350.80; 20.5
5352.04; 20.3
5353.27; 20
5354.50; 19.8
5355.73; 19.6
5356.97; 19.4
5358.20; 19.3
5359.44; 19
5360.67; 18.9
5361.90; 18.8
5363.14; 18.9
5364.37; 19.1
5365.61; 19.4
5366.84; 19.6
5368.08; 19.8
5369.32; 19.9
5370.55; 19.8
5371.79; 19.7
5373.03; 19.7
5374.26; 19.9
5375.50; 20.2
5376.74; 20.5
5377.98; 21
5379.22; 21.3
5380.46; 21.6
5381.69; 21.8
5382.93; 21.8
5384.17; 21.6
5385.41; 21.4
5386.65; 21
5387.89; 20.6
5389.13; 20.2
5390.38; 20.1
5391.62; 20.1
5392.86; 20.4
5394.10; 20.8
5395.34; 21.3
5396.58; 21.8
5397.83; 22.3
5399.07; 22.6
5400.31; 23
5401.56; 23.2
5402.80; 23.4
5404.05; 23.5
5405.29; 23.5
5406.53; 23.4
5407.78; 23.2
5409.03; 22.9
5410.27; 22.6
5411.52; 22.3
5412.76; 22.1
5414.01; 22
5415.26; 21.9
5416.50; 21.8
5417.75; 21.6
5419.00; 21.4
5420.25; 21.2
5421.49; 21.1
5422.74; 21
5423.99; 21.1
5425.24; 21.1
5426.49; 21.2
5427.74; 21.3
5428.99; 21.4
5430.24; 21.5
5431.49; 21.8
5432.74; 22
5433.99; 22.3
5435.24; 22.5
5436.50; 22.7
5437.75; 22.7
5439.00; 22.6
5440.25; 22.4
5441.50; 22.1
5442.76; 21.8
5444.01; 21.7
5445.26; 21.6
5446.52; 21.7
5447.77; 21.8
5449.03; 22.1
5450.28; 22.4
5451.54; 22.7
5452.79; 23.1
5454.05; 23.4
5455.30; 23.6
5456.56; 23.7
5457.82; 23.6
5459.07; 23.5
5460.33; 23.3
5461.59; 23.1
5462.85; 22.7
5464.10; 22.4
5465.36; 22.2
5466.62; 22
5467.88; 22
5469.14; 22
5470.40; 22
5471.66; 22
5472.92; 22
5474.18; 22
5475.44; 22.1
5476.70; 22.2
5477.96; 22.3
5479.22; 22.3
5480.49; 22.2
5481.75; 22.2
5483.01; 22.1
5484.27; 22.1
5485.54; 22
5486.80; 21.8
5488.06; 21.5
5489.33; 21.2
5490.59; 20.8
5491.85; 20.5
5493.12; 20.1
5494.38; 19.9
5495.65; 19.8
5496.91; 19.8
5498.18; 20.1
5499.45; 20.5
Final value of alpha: 22.1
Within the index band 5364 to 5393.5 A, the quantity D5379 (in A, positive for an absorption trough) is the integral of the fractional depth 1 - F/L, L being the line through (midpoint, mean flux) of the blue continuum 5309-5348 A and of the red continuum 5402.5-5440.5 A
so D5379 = 2.1 A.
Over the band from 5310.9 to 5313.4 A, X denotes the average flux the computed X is 22.9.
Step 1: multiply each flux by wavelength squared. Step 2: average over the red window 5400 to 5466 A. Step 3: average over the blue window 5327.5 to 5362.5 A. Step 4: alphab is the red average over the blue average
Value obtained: 1.11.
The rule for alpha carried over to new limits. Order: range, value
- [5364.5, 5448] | 21.5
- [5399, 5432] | 22.1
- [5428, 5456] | 22.3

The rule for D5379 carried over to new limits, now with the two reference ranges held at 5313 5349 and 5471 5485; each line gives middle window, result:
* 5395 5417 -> -0.7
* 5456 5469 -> -0.4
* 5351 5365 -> 1.5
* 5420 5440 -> 0.2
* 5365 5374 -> 0.9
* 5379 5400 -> 0.6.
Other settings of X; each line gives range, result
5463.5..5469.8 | 22.1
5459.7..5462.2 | 23.2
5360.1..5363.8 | 18.9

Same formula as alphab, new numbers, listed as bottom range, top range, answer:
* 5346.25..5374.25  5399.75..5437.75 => 1.14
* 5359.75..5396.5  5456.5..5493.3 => 1.13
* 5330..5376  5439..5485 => 1.14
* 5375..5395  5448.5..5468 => 1.12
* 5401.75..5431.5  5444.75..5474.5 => 1.04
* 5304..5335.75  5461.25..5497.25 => 1.04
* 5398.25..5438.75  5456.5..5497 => 1.01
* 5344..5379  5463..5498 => 1.13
